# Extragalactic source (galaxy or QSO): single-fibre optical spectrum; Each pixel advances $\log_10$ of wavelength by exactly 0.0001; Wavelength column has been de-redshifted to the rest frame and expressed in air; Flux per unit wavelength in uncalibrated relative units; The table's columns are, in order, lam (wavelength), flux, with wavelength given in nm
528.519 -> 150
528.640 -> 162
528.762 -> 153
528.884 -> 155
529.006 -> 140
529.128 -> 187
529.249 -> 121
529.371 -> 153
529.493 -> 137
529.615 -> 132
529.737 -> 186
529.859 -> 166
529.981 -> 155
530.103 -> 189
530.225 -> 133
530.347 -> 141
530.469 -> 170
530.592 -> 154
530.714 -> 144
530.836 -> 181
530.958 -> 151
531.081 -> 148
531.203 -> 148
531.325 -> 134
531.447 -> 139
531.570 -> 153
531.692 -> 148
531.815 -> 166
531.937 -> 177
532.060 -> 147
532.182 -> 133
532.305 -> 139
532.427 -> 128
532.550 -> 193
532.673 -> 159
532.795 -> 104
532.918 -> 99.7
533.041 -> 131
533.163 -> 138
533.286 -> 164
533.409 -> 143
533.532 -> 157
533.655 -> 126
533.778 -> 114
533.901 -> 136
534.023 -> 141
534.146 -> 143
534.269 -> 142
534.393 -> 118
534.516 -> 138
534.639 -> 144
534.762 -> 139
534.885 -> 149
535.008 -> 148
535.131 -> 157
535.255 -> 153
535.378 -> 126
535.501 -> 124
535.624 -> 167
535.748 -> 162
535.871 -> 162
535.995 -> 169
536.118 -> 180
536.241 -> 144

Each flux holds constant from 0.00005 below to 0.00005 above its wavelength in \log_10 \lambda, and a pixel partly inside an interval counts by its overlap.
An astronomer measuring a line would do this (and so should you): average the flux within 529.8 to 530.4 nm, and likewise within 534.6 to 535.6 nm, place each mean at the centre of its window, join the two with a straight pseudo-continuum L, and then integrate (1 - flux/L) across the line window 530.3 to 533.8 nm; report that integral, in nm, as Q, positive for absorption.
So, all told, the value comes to 0.130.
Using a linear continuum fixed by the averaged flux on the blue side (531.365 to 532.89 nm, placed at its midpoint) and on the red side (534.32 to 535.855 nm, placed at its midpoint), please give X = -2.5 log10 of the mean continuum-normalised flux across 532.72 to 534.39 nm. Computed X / 0.10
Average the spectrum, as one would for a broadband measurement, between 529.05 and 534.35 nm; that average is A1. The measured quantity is 148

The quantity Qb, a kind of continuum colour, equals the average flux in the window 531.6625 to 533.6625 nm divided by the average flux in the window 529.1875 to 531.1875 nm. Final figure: 0.94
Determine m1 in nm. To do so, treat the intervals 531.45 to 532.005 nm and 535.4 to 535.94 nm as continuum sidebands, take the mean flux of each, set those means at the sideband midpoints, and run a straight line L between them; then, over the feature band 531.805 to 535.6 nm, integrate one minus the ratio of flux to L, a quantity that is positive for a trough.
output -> 0.34 nm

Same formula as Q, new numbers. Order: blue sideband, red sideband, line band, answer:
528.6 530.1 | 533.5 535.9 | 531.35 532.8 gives -0.018 nm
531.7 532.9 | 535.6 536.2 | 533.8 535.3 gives 0.173 nm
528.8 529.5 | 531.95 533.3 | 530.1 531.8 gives -0.078 nm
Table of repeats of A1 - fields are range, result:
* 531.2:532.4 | 148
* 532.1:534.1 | 138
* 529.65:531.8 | 155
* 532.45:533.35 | 141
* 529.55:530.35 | 159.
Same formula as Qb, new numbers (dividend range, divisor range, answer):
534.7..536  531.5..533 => 1.03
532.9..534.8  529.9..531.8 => 0.89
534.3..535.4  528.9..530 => 0.93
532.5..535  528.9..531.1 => 0.90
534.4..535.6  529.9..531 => 0.90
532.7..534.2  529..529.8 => 0.88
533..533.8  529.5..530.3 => 0.89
